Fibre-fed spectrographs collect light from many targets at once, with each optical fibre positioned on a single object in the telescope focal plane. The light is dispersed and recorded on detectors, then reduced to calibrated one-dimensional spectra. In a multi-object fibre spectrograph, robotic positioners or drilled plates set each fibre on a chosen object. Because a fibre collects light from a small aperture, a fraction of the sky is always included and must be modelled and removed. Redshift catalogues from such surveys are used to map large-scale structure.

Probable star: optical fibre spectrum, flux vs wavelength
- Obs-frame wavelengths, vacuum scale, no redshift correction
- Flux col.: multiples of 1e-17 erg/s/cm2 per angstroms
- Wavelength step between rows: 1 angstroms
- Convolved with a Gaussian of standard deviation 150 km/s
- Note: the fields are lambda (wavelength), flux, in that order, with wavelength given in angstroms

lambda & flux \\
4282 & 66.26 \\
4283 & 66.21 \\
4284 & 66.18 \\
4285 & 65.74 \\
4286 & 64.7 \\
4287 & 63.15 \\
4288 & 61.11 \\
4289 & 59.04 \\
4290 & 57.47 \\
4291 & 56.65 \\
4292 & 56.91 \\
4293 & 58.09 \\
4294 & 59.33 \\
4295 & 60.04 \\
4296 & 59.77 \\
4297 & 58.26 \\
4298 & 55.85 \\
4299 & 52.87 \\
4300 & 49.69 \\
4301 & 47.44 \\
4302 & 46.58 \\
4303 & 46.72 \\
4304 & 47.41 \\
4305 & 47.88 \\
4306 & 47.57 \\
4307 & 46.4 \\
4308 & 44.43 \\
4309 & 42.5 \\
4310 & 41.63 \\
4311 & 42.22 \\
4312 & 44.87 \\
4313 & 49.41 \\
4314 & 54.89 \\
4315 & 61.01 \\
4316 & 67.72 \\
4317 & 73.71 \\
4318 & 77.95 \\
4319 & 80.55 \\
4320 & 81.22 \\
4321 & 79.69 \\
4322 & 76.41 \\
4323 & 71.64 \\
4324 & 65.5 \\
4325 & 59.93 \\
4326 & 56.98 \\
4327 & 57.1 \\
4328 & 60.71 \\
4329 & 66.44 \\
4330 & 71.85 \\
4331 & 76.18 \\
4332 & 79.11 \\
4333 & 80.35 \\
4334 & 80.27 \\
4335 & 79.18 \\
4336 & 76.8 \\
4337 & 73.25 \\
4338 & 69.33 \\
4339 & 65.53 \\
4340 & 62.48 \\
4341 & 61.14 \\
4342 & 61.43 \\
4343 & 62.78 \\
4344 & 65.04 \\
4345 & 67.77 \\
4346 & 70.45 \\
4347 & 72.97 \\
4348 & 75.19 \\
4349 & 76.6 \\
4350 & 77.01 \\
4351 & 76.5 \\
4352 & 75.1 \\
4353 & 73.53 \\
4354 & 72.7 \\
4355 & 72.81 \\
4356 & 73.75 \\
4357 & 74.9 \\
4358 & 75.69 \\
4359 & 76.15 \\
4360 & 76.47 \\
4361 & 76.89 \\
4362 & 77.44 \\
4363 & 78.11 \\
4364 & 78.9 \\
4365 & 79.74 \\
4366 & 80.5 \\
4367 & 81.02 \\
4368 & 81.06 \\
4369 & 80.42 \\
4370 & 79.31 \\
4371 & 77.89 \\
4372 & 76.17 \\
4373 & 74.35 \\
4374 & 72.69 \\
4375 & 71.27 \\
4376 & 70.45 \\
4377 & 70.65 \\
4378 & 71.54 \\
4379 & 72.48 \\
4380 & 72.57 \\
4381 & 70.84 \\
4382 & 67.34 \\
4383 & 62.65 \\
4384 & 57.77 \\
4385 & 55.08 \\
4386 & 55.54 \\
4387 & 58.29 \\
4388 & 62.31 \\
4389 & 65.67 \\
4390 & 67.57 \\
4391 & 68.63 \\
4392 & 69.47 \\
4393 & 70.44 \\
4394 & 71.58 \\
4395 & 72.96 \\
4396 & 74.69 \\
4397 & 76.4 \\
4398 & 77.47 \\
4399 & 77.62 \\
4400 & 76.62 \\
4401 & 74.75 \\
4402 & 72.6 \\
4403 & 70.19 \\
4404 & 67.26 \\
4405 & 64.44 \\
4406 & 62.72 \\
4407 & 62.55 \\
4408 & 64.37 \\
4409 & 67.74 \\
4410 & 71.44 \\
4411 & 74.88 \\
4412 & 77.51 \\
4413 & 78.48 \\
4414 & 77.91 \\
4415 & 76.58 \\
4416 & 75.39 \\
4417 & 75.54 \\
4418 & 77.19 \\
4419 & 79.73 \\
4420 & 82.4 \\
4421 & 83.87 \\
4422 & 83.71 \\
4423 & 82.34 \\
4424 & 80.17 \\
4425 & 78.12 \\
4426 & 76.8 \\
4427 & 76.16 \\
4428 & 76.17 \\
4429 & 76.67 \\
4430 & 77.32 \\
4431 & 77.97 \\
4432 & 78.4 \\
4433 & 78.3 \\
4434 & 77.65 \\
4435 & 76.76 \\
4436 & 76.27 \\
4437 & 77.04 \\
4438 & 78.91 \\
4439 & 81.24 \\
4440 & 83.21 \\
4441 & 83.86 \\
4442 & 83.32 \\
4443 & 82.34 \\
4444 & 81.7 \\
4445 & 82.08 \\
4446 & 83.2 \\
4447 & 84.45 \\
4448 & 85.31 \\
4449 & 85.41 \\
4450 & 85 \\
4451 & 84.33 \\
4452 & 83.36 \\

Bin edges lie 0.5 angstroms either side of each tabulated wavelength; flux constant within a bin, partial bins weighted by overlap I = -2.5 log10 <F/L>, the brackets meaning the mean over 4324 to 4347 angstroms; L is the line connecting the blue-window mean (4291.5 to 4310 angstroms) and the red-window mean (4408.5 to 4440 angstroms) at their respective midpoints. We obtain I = -0.17 mag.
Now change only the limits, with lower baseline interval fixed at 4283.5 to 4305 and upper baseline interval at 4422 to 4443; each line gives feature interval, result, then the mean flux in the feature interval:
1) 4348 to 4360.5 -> -0.13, 75.1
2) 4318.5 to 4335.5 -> -0.16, 71.9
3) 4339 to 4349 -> -0.04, 67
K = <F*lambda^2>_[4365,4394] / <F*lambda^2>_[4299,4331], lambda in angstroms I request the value 1.2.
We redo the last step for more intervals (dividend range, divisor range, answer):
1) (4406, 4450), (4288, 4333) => 1.39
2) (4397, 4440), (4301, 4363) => 1.19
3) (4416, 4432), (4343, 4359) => 1.11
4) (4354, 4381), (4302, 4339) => 1.23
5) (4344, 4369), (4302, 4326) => 1.32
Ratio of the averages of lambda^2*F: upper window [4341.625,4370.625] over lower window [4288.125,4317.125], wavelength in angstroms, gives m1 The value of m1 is 1.5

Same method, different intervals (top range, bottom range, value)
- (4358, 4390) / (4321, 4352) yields 1.04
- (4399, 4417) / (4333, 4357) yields 1.03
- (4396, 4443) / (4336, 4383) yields 1.07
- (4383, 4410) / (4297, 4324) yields 1.24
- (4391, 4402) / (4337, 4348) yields 1.14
